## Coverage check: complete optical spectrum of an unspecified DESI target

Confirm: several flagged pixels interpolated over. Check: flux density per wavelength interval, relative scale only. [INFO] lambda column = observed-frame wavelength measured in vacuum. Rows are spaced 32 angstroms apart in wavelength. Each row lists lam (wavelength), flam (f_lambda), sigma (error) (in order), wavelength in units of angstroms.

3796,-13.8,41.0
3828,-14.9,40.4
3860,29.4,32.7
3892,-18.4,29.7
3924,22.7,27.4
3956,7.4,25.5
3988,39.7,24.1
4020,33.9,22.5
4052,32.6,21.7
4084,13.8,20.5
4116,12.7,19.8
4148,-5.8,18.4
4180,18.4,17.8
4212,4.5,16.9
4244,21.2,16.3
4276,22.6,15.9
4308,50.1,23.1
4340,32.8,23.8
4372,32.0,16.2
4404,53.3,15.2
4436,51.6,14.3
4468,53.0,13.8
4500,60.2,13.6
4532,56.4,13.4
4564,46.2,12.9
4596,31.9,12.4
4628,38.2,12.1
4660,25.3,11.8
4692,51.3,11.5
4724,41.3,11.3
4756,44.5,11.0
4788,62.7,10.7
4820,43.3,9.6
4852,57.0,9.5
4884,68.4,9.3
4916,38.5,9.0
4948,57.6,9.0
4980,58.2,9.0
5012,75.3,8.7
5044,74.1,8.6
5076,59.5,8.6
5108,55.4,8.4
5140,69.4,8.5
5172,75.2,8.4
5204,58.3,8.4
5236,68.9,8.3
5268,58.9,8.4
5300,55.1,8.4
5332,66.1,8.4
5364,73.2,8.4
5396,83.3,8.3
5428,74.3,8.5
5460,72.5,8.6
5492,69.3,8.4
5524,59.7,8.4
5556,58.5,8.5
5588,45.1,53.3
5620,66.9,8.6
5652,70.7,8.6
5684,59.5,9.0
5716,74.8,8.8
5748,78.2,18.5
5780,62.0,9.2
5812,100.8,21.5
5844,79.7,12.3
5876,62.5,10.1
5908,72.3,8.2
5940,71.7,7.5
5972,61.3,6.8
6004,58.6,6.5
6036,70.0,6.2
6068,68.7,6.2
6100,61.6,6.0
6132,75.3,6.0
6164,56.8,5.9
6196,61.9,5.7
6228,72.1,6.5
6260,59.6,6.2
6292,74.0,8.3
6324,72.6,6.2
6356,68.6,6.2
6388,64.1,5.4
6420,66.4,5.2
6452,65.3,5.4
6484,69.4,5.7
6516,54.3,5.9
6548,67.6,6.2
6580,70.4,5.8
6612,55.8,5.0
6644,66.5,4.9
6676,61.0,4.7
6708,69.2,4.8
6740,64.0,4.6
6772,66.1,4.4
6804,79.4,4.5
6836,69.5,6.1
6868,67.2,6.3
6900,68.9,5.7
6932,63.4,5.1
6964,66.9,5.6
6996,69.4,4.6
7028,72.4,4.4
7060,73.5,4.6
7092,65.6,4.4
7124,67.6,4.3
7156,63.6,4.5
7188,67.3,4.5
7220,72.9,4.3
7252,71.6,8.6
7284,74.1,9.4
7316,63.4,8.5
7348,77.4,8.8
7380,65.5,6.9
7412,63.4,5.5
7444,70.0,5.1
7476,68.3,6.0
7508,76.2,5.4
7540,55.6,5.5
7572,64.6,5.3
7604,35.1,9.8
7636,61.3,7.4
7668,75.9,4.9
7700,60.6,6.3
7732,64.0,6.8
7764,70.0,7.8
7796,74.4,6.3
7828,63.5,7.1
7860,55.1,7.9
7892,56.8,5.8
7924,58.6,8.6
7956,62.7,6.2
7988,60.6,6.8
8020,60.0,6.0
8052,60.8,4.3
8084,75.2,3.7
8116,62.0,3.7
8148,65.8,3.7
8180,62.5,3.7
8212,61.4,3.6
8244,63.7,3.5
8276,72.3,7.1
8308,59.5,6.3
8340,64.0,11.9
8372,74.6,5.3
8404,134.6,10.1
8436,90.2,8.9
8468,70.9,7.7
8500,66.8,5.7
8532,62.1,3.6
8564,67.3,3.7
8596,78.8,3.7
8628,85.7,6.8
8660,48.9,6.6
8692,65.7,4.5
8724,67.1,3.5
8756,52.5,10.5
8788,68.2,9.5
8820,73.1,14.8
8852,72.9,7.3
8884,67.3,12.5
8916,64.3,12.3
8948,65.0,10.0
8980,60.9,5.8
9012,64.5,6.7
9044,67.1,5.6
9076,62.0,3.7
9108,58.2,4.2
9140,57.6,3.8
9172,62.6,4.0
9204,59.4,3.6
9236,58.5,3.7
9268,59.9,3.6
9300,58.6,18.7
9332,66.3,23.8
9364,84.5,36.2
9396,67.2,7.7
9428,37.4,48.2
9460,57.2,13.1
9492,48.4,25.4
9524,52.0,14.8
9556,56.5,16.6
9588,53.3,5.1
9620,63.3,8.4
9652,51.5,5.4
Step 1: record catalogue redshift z 0.28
